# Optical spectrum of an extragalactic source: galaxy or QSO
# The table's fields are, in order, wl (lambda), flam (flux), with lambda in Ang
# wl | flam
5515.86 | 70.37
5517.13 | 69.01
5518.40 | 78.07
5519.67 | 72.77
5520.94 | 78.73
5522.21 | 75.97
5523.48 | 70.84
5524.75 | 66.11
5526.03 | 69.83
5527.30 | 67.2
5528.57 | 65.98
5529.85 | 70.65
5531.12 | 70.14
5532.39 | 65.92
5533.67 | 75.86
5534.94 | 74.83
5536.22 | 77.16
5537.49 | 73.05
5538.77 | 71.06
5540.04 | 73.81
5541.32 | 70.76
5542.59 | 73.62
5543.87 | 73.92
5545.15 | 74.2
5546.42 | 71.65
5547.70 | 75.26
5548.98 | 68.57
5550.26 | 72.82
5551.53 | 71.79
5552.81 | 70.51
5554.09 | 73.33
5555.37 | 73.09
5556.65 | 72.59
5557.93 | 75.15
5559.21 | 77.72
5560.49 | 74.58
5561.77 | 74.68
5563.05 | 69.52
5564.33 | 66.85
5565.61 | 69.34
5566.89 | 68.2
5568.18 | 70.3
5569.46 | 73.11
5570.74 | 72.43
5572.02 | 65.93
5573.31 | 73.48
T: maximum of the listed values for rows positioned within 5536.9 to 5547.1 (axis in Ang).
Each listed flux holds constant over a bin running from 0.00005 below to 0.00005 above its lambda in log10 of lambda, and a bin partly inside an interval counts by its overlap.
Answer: 74.2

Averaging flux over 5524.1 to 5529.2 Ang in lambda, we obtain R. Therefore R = 67.3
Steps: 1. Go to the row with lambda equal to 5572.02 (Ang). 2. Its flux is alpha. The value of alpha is 65.93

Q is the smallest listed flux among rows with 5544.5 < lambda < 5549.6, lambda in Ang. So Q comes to 68.57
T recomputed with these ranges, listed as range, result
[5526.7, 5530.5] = 70.65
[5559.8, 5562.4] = 74.68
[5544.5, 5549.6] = 75.26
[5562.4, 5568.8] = 70.3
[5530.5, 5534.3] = 75.86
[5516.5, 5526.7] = 78.73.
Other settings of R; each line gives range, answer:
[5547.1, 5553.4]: 71.8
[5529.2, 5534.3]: 70.6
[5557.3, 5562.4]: 75.5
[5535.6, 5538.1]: 75.3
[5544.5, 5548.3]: 73.7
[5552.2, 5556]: 72.3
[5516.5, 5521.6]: 74.7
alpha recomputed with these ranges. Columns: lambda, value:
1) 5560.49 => 74.58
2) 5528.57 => 65.98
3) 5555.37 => 73.09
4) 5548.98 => 68.57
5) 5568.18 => 70.3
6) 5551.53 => 71.79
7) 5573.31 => 73.48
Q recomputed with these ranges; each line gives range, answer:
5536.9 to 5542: 70.76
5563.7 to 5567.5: 66.85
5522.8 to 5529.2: 65.98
